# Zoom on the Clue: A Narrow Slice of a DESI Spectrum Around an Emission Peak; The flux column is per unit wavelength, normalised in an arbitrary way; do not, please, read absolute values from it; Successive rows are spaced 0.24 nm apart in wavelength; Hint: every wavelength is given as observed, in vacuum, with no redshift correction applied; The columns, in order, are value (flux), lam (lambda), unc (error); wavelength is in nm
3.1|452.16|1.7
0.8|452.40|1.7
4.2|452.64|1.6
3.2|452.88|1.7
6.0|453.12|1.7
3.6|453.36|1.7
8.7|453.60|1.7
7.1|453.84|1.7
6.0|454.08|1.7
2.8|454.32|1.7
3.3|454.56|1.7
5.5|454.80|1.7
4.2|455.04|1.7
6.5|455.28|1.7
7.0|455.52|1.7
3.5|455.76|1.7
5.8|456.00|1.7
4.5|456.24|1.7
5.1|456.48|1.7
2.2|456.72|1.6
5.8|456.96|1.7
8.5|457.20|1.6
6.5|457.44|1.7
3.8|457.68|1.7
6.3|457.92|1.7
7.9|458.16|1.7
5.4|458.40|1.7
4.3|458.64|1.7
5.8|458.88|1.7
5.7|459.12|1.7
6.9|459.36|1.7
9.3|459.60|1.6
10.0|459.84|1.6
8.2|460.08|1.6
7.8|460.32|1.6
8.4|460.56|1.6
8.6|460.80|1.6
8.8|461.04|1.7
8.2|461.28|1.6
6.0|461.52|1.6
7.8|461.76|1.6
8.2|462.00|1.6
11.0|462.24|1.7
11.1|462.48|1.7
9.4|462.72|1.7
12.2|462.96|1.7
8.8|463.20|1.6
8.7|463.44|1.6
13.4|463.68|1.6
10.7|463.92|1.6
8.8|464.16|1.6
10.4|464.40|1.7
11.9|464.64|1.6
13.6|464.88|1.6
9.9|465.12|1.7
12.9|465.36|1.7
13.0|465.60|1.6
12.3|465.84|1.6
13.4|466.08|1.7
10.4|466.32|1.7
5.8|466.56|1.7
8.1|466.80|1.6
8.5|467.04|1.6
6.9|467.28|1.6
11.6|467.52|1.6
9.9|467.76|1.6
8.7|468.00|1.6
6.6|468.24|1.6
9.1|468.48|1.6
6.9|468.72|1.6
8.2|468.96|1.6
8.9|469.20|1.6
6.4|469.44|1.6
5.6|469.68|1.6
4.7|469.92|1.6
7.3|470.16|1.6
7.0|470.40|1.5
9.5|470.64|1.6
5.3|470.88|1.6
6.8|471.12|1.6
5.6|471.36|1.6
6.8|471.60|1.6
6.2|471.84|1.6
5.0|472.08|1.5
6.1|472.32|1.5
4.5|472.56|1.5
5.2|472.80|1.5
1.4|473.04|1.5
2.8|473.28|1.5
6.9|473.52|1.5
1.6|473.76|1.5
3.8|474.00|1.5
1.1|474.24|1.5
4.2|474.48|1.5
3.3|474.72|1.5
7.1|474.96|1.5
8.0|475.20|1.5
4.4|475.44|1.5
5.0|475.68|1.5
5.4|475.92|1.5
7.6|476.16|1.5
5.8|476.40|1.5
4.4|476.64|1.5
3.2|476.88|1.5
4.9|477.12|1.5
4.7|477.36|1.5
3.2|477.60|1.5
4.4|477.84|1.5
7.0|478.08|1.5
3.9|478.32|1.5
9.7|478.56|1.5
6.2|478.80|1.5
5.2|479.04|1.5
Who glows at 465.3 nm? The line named C IV 1549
